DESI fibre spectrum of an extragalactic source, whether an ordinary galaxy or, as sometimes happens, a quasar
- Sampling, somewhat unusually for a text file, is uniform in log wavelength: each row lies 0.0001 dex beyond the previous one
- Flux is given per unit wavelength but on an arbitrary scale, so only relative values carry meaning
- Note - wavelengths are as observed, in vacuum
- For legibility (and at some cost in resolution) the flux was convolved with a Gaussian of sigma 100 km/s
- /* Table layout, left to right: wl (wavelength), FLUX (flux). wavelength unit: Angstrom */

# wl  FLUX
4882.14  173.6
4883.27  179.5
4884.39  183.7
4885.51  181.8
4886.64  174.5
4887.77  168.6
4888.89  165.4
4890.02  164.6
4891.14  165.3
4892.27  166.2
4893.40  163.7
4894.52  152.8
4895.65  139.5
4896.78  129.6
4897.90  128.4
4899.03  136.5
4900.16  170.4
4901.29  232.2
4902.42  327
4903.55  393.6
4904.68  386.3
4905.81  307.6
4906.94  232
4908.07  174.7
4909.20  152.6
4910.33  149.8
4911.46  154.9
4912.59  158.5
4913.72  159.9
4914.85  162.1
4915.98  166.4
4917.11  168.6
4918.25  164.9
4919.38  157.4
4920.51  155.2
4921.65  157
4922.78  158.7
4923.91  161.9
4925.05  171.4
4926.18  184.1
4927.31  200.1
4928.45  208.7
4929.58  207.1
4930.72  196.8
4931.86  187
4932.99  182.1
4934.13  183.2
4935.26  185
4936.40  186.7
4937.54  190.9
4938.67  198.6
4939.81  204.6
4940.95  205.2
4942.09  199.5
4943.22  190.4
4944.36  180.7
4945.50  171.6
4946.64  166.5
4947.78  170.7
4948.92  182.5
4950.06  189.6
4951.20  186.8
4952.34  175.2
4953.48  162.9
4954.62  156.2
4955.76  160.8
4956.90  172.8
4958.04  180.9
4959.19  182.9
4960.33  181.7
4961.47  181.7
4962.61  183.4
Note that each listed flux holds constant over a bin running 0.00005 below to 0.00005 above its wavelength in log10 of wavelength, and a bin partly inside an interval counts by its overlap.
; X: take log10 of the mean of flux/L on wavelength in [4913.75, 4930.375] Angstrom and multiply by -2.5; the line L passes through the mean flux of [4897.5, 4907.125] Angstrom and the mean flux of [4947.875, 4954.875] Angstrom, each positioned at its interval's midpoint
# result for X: 0.29 mag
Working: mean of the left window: 260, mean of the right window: 176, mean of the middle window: 173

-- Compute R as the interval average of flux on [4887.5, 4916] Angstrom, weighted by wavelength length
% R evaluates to 193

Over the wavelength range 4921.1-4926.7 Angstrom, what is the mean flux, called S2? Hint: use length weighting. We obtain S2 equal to 167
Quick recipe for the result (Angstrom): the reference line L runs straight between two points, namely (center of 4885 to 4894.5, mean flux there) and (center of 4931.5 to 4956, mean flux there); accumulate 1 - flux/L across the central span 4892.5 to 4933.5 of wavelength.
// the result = -3.70 Angstrom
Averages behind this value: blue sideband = 168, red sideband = 183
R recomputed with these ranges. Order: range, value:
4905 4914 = 193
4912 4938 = 176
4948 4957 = 173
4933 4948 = 187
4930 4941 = 191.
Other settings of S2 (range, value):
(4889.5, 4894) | 165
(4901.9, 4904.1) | 361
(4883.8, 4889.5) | 175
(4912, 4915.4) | 160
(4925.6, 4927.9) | 192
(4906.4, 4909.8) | 186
